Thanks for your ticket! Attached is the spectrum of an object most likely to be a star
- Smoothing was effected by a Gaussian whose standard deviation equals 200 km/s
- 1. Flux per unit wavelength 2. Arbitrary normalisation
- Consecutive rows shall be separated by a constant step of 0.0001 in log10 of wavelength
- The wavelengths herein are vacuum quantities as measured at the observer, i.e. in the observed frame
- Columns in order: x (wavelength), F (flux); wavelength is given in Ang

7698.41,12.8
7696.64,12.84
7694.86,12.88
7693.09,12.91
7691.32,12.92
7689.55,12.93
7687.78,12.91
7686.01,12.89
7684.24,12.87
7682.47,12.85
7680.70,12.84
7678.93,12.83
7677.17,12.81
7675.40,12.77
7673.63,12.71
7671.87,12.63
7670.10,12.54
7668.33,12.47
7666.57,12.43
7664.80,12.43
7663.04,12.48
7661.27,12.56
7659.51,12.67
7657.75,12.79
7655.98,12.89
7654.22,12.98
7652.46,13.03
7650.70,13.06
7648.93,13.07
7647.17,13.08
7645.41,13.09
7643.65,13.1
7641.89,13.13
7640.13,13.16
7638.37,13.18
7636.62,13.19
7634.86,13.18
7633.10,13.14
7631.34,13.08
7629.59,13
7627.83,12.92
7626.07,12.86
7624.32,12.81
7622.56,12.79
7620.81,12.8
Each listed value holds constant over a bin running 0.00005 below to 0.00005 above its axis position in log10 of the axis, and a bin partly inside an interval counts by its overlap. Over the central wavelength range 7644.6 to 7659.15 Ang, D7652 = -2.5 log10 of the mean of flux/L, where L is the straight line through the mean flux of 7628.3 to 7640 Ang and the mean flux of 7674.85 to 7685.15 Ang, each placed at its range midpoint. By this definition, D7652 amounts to 0.00 mag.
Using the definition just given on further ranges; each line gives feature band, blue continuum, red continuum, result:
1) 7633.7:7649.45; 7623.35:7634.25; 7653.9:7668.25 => -0.03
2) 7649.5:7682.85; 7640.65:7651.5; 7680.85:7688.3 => 0.02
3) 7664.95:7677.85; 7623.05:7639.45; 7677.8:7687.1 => 0.03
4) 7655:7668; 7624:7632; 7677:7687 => 0.02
